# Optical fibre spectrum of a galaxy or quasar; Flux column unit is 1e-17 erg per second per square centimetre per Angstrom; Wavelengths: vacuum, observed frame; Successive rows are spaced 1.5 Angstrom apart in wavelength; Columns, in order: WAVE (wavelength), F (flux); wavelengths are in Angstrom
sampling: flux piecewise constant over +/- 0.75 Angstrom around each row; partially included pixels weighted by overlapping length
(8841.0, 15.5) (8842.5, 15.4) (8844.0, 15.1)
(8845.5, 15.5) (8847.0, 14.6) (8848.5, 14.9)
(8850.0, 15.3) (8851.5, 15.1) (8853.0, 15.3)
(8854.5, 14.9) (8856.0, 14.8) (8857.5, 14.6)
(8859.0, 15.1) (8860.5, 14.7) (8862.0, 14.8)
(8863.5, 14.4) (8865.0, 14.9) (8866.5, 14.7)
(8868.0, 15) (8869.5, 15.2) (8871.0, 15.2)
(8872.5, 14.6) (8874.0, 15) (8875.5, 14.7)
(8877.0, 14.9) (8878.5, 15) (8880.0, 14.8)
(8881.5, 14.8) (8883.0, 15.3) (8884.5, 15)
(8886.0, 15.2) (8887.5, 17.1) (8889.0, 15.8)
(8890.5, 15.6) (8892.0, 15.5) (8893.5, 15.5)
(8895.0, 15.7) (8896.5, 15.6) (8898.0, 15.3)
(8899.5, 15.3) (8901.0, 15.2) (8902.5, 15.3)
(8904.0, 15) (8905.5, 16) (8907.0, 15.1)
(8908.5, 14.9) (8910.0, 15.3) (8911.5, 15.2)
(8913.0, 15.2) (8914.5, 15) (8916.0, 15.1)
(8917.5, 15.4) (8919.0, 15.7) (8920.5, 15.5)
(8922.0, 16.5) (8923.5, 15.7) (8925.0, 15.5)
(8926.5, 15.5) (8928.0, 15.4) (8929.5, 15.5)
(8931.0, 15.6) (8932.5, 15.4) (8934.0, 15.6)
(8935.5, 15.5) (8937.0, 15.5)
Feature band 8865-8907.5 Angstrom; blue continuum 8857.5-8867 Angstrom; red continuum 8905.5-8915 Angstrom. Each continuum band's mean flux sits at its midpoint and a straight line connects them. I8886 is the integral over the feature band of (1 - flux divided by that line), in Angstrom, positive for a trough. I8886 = -0.81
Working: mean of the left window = 14.8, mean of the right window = 15.2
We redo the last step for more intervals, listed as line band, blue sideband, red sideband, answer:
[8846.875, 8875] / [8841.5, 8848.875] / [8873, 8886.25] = 0.3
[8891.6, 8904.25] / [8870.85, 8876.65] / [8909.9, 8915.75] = -0.3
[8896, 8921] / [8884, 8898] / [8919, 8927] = 0.7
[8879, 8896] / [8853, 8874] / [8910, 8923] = -0.4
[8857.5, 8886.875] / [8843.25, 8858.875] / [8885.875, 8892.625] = 1.1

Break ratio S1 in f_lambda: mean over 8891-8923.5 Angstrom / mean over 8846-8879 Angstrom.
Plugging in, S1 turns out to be 1.0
